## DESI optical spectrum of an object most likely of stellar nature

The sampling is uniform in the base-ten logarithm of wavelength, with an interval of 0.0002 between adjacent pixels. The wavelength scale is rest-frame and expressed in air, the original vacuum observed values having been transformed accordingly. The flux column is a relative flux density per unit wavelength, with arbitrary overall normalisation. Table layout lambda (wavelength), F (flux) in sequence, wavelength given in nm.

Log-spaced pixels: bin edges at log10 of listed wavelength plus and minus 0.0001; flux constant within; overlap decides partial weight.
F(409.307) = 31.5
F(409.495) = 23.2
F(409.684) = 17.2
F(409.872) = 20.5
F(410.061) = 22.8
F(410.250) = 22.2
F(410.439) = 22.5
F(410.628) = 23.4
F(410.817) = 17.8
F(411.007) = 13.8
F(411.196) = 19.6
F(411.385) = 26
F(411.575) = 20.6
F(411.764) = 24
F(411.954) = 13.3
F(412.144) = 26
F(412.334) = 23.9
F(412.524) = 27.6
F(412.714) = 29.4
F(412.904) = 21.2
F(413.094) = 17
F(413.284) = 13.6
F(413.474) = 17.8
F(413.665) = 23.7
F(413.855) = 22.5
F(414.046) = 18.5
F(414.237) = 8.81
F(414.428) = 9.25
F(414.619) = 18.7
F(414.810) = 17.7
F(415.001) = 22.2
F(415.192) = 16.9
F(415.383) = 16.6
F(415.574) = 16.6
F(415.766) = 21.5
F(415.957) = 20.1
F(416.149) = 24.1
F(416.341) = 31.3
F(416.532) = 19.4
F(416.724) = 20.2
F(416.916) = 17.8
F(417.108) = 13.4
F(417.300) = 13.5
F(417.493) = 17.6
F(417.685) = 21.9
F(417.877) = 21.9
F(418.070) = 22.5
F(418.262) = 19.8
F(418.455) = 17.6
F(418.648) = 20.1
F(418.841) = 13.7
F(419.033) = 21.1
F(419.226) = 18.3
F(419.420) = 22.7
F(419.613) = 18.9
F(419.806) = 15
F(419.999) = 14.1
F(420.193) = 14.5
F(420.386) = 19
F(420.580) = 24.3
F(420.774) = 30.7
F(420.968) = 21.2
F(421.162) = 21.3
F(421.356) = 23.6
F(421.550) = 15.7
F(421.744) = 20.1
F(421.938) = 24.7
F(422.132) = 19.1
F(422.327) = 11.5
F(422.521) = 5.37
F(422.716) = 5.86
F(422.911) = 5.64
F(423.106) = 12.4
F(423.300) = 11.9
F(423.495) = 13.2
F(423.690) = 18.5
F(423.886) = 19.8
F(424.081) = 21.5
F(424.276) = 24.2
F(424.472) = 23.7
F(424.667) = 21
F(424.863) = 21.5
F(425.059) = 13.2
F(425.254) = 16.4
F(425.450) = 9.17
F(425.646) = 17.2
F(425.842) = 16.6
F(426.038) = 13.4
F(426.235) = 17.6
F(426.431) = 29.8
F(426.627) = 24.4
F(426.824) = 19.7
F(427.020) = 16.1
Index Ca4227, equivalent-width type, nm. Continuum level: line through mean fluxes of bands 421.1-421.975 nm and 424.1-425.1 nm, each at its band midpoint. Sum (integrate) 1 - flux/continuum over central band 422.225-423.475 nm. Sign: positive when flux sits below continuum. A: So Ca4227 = 0.71 nm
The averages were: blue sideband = 20.8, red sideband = 21.2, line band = 9.09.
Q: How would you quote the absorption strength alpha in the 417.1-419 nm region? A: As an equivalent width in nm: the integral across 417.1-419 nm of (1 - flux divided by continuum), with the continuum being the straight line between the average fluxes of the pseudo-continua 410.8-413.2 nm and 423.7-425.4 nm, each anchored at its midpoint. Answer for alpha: 0.20 nm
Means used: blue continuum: 21.6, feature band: 18.5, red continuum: 19.8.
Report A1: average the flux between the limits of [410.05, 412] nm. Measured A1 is 20.6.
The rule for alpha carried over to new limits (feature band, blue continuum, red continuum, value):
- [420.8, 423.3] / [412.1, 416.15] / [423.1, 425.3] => 0.38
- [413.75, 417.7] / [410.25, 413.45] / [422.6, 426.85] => 0.29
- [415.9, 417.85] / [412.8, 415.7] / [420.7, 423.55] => -0.34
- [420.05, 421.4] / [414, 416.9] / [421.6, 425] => -0.36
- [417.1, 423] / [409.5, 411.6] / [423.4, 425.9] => 0.33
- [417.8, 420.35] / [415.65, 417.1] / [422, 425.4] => 0.11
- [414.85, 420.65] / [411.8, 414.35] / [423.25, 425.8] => 0.03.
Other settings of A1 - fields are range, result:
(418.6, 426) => 17.5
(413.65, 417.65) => 18.5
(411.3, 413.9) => 21.9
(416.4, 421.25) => 19.3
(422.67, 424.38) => 15.1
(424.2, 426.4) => 17.9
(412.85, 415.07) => 17.5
